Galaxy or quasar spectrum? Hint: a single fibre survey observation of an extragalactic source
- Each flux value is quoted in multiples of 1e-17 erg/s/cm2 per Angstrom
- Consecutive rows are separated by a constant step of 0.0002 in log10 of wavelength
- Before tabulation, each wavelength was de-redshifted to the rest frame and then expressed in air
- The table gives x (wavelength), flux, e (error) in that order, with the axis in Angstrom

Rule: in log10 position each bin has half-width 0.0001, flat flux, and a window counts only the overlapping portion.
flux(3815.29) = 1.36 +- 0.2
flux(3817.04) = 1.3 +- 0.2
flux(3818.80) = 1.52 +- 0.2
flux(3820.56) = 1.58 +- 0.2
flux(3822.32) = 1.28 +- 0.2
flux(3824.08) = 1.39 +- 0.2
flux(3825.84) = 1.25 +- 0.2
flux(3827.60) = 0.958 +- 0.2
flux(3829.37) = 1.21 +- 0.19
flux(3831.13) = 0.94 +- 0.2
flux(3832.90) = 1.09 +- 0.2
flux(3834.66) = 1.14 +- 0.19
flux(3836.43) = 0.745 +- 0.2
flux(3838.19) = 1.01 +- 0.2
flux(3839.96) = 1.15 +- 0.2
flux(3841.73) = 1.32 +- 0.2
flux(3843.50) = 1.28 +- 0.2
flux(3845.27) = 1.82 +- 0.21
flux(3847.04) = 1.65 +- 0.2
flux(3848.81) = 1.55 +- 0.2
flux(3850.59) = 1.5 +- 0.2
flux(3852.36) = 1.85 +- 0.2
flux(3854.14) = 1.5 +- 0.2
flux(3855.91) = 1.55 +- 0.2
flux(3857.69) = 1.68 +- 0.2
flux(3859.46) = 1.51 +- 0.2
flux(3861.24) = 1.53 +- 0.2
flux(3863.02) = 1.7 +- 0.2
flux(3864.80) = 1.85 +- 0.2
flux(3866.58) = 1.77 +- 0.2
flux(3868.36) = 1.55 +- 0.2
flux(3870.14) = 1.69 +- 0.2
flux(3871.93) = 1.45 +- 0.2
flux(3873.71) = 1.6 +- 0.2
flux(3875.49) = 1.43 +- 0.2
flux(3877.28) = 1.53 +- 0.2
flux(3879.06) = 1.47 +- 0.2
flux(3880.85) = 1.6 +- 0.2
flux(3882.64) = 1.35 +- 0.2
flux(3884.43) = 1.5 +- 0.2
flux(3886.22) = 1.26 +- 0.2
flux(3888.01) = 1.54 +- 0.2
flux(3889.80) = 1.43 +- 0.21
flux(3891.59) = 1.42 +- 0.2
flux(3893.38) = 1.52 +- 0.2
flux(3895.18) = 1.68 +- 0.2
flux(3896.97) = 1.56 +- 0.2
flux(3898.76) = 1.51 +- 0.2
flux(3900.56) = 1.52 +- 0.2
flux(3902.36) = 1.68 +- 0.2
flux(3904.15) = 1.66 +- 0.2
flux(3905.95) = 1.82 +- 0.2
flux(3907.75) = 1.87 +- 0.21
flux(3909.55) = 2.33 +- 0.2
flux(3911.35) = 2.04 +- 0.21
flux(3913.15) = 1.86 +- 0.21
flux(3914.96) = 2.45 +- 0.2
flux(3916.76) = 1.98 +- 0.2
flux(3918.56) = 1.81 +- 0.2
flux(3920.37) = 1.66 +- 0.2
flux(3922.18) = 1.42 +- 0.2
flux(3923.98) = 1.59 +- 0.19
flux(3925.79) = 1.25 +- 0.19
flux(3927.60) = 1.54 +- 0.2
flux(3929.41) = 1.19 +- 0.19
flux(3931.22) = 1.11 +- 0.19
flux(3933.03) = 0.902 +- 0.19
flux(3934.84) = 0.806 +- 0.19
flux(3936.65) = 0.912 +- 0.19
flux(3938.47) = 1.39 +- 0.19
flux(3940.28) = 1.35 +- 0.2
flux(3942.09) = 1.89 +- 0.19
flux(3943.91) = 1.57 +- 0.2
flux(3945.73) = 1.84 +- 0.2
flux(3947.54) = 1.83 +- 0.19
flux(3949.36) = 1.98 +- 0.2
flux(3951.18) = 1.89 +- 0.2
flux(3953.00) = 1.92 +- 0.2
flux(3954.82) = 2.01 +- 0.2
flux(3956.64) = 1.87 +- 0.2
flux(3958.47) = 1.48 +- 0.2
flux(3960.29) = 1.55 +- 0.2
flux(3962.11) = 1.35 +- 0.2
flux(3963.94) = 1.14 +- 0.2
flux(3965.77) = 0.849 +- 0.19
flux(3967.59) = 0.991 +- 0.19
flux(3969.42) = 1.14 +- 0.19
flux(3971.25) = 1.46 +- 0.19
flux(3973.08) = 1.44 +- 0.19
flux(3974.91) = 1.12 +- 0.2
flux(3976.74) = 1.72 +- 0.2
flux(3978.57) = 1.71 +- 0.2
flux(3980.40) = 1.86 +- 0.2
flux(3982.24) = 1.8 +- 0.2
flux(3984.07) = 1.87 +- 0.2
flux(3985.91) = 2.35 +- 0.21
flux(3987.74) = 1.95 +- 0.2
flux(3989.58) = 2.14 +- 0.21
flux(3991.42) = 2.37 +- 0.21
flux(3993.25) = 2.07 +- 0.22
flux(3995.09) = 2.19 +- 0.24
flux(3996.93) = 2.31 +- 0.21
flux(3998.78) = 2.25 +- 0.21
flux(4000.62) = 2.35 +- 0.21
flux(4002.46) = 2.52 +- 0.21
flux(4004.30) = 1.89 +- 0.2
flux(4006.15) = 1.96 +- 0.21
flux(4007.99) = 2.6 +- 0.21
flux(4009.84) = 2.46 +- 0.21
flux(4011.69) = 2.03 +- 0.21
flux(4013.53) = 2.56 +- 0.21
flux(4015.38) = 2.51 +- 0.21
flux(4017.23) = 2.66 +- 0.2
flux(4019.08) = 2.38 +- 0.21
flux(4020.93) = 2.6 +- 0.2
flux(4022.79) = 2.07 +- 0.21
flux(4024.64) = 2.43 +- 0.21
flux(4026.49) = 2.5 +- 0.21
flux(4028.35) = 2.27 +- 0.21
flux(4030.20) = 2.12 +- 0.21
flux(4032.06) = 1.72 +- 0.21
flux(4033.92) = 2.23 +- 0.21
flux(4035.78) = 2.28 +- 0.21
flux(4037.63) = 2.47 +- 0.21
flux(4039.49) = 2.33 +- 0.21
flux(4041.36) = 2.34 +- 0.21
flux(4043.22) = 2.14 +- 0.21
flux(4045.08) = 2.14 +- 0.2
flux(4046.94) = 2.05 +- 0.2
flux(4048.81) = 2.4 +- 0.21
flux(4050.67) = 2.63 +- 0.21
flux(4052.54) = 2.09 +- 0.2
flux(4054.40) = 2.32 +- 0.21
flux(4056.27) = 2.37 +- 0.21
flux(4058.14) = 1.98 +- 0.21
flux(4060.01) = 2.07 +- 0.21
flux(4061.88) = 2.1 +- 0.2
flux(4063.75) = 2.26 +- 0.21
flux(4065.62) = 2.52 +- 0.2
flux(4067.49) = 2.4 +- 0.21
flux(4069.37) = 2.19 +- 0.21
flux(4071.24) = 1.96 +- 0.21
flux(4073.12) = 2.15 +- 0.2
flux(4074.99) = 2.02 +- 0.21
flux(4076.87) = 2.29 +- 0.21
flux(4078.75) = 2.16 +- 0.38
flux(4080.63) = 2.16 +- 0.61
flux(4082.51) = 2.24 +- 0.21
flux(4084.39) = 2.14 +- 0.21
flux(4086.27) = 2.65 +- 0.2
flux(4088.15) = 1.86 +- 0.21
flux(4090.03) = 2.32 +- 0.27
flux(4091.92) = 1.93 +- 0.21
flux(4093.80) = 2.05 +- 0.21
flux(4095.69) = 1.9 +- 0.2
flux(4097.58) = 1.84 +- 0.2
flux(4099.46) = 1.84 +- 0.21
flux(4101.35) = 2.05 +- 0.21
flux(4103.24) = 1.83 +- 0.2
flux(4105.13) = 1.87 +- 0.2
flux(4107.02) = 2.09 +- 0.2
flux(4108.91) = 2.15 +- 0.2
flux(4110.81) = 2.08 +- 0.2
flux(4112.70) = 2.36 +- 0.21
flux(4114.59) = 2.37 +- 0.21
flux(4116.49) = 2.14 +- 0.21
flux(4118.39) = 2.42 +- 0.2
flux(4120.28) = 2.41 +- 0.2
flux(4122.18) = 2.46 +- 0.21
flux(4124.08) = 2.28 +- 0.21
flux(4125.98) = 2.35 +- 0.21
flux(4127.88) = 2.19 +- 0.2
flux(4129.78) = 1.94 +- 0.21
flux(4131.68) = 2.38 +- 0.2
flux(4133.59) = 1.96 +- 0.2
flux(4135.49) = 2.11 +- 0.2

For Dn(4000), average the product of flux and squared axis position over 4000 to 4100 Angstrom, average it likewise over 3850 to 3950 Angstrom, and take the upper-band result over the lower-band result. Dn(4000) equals 1.52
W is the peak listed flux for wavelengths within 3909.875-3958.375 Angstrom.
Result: 2.45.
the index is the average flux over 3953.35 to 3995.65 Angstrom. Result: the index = 1.67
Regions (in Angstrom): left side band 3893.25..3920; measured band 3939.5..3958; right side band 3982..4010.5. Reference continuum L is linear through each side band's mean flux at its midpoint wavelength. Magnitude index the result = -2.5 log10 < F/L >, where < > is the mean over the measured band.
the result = 0.110 mag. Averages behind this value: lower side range 1.82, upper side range 2.2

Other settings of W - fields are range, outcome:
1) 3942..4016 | 2.6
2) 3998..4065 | 2.66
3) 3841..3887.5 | 1.85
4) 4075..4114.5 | 2.65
